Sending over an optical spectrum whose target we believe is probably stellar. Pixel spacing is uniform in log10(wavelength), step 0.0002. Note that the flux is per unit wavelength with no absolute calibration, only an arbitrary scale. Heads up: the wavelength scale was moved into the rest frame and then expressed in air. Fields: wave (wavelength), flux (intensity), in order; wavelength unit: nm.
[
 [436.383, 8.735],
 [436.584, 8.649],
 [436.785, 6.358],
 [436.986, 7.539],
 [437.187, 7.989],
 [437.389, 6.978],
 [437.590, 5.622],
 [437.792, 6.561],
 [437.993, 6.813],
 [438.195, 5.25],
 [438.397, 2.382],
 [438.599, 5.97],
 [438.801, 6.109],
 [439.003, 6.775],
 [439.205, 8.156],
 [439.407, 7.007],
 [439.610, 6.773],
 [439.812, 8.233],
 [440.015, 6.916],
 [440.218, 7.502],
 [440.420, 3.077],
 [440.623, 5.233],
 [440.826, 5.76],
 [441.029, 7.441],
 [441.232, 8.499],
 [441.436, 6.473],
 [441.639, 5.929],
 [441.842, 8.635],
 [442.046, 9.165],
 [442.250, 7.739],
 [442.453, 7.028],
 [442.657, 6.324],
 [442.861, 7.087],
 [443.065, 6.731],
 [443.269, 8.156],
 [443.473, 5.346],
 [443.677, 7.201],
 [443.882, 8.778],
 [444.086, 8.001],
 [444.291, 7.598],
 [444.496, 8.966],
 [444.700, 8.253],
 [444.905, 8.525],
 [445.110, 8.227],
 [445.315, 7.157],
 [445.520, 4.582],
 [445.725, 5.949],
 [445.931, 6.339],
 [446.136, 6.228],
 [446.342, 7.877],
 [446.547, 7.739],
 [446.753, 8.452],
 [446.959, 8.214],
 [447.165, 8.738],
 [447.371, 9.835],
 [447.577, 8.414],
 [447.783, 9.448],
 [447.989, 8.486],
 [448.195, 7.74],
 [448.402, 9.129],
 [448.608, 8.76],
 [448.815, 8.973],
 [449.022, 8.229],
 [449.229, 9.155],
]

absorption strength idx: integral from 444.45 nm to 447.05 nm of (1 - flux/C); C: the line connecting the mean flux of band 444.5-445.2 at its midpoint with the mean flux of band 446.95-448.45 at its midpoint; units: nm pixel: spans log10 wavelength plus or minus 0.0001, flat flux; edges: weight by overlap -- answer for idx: 0.35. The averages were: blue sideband 8.43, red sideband 8.77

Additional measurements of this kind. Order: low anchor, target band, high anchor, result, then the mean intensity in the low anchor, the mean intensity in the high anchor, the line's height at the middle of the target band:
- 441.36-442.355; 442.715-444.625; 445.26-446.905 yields -0.07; 7.62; 6.82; 7.28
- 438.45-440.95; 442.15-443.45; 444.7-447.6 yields -0.02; 6.39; 7.59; 6.97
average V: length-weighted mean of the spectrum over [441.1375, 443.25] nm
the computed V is 7.39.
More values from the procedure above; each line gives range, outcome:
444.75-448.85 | 7.93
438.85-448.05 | 7.39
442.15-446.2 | 7.22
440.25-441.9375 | 6.42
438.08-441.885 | 6.4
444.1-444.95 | 8.29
